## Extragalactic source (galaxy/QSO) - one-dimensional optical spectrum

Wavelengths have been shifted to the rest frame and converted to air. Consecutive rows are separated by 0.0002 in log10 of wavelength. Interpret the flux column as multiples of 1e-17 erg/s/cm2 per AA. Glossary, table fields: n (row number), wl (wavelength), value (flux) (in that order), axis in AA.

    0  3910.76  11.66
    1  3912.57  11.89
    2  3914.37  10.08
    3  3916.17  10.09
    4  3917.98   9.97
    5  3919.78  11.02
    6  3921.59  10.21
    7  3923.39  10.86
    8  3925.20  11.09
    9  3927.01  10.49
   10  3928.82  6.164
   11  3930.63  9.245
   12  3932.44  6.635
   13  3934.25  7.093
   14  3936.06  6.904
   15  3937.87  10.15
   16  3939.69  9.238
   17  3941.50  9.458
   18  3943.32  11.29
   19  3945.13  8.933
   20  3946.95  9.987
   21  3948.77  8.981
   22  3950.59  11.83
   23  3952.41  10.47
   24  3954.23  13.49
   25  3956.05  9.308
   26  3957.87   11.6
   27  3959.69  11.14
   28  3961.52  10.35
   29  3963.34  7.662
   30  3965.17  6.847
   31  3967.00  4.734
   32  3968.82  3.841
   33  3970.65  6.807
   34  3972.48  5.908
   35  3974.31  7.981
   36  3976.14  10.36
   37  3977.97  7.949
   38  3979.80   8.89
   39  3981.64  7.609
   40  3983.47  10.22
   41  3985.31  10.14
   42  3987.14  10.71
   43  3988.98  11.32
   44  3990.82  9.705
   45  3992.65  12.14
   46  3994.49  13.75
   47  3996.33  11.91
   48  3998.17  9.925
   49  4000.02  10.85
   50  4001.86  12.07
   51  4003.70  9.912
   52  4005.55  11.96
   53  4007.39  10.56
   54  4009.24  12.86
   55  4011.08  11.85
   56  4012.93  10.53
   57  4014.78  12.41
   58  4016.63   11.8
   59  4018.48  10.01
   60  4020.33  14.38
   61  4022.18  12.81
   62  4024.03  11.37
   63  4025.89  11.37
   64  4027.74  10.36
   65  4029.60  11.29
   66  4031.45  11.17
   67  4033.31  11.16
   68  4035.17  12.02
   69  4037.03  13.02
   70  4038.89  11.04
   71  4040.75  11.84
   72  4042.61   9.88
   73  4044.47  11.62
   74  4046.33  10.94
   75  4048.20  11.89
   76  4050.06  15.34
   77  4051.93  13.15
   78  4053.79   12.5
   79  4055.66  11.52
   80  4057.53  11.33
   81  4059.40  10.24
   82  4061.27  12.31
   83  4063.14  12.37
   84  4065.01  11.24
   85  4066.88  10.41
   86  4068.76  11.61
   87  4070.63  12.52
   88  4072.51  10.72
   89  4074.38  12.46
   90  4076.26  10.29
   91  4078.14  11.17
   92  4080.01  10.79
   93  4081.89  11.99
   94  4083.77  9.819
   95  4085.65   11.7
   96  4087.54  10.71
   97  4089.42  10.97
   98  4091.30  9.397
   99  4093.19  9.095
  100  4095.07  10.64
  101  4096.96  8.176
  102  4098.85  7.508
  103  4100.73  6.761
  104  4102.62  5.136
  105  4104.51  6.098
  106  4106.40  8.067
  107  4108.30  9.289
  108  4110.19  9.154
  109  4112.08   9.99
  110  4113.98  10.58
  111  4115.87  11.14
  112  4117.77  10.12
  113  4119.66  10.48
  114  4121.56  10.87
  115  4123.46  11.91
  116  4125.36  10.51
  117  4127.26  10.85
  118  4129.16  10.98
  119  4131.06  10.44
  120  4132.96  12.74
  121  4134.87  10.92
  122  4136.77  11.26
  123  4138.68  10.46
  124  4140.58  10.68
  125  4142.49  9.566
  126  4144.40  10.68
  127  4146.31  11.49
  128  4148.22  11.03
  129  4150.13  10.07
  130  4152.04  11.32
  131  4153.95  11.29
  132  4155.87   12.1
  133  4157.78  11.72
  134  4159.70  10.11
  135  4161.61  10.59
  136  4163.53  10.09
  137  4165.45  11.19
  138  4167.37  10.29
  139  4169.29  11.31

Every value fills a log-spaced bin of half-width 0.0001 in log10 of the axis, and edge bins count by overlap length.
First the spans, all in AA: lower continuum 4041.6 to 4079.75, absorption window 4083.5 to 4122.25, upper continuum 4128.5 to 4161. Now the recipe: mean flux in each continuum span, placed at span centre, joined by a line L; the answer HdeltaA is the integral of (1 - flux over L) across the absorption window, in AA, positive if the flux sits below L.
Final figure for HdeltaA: 6.9 AA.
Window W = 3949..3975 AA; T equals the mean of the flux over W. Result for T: 8.72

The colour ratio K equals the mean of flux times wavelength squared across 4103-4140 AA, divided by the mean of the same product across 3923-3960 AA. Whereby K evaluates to 1.2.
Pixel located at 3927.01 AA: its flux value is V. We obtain 10.49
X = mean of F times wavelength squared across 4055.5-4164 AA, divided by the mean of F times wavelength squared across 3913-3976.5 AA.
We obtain 1.24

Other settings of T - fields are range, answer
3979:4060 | 11.4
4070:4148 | 10.2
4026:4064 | 11.7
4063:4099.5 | 10.7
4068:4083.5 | 11.4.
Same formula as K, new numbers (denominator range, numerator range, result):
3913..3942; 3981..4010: 1.22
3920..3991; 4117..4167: 1.31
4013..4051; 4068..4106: 0.86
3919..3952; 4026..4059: 1.31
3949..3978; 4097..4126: 1.12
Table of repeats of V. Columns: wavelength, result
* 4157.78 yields 11.72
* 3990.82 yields 9.705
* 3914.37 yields 10.08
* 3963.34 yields 7.662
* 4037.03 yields 13.02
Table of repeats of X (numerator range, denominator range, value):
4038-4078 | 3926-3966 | 1.31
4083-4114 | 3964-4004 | 1.02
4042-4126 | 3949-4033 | 1.07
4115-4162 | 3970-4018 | 1.13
